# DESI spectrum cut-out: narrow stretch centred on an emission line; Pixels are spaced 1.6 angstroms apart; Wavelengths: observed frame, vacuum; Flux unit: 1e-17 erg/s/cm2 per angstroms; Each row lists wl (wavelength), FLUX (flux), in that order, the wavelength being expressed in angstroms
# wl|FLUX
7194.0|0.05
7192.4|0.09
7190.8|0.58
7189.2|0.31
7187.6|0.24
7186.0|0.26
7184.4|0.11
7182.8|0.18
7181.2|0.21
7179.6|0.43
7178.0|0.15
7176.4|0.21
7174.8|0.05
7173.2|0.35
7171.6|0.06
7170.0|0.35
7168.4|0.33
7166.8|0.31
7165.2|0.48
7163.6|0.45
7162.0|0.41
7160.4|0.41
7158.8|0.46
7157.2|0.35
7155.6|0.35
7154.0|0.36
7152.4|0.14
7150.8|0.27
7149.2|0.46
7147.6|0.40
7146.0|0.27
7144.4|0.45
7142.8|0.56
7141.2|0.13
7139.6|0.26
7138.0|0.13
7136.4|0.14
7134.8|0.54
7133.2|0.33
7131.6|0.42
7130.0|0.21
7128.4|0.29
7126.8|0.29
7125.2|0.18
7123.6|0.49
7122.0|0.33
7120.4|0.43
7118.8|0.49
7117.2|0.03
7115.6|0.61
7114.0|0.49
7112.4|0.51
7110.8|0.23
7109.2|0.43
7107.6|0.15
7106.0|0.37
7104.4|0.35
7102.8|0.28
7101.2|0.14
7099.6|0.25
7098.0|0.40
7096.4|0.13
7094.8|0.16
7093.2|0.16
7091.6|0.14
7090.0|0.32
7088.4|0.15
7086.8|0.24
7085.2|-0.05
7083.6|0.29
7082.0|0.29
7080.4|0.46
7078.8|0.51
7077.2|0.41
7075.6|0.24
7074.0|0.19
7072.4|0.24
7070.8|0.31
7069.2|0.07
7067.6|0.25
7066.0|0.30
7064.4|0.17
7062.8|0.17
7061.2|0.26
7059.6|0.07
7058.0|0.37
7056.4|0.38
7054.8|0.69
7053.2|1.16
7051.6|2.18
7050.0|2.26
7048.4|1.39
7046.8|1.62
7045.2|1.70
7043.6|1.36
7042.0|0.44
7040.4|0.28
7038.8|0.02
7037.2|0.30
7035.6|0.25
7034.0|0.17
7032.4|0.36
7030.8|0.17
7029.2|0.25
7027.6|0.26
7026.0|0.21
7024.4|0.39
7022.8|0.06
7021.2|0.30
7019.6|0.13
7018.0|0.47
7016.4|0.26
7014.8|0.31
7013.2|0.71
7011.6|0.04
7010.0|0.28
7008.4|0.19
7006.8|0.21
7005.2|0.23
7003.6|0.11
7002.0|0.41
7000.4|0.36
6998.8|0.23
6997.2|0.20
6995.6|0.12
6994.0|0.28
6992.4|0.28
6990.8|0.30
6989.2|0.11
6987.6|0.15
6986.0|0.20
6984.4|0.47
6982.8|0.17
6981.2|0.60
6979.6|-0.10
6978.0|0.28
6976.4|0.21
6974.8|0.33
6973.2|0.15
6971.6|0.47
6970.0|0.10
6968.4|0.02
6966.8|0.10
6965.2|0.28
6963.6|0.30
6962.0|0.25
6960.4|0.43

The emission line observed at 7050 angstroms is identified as [O II] 3727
